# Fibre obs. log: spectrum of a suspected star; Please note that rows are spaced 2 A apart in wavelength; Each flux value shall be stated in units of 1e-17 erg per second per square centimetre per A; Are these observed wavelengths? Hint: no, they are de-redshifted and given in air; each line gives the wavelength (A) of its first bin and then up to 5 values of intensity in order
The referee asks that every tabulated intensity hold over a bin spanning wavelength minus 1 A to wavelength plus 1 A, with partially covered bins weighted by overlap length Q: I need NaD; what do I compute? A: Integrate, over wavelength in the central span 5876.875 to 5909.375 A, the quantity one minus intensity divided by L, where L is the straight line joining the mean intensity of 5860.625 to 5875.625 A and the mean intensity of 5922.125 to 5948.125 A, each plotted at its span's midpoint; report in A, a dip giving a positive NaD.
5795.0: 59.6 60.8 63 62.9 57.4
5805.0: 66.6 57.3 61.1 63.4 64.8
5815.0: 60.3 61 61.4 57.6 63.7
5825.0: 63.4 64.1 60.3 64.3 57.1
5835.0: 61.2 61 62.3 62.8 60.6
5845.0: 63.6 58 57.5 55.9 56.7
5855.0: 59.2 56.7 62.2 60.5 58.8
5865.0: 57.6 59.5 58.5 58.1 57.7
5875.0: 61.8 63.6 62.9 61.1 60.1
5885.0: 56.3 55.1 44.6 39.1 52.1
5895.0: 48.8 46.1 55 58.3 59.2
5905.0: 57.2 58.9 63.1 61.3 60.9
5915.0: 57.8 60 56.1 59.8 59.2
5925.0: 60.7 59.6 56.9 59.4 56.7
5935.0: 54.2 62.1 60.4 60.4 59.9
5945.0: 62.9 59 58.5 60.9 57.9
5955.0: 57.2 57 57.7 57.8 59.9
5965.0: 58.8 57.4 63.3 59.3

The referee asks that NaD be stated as 2.2 A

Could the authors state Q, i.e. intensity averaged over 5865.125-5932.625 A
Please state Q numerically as 57.2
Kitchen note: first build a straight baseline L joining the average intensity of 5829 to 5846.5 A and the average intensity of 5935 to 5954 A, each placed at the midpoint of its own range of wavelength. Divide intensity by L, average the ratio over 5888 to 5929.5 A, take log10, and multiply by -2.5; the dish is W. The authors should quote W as 0.08 mag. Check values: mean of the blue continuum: 61.4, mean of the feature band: 55.9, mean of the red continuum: 59.9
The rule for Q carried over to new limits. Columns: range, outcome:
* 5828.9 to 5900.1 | 57.7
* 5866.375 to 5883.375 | 60.4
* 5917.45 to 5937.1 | 58.3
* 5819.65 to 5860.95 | 60.4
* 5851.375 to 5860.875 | 58.7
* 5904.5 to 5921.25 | 59.5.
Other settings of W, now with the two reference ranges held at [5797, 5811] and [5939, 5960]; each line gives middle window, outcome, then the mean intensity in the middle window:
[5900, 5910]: 0.01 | 59.3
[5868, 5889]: 0.03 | 58.8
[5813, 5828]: -0.01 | 61.9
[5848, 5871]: 0.04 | 58.4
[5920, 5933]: 0.01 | 59.1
